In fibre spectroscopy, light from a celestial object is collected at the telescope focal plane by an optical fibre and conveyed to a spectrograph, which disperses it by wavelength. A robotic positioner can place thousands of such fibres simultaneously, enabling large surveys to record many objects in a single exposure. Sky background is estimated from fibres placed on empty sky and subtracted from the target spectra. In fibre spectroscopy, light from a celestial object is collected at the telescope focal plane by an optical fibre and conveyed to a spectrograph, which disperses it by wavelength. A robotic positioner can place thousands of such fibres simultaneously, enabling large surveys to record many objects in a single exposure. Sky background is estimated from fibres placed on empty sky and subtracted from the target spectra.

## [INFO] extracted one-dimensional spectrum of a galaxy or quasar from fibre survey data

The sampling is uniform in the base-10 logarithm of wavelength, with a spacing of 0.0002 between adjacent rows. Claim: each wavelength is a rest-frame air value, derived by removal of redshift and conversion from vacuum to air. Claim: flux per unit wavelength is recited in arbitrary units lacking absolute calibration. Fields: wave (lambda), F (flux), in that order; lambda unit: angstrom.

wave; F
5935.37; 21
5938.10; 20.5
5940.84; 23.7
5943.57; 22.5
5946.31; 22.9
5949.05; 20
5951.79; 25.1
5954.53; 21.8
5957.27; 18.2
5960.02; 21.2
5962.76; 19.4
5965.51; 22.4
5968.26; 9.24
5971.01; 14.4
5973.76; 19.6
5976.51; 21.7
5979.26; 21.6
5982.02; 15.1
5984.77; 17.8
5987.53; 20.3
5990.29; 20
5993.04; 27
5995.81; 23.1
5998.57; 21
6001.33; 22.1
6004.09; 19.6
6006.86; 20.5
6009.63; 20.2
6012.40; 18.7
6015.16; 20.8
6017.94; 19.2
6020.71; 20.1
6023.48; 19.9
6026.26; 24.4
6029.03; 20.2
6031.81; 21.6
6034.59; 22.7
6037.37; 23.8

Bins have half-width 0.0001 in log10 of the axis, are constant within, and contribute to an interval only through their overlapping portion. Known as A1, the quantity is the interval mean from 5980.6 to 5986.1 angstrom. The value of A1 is 16.5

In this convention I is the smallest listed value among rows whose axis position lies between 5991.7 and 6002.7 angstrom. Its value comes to 21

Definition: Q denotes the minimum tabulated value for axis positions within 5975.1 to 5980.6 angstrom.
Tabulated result 21.6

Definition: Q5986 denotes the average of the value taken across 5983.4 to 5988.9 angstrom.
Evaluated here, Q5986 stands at 19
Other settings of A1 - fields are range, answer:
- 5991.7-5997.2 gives 25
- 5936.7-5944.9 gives 22.2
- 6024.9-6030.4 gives 22.3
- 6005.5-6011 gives 20.3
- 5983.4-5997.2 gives 21.6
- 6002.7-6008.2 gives 20.1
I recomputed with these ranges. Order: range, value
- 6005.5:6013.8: 18.7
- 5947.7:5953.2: 20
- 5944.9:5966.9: 18.2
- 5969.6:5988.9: 14.4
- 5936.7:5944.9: 20.5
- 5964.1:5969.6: 9.24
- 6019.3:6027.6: 19.9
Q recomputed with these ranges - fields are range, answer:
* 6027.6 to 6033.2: 20.2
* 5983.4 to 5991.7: 17.8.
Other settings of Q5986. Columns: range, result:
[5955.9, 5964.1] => 19.6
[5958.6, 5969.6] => 18.1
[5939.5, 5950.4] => 22.3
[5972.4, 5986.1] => 19.2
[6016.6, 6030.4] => 20.8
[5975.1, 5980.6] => 21.7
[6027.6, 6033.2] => 20.9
